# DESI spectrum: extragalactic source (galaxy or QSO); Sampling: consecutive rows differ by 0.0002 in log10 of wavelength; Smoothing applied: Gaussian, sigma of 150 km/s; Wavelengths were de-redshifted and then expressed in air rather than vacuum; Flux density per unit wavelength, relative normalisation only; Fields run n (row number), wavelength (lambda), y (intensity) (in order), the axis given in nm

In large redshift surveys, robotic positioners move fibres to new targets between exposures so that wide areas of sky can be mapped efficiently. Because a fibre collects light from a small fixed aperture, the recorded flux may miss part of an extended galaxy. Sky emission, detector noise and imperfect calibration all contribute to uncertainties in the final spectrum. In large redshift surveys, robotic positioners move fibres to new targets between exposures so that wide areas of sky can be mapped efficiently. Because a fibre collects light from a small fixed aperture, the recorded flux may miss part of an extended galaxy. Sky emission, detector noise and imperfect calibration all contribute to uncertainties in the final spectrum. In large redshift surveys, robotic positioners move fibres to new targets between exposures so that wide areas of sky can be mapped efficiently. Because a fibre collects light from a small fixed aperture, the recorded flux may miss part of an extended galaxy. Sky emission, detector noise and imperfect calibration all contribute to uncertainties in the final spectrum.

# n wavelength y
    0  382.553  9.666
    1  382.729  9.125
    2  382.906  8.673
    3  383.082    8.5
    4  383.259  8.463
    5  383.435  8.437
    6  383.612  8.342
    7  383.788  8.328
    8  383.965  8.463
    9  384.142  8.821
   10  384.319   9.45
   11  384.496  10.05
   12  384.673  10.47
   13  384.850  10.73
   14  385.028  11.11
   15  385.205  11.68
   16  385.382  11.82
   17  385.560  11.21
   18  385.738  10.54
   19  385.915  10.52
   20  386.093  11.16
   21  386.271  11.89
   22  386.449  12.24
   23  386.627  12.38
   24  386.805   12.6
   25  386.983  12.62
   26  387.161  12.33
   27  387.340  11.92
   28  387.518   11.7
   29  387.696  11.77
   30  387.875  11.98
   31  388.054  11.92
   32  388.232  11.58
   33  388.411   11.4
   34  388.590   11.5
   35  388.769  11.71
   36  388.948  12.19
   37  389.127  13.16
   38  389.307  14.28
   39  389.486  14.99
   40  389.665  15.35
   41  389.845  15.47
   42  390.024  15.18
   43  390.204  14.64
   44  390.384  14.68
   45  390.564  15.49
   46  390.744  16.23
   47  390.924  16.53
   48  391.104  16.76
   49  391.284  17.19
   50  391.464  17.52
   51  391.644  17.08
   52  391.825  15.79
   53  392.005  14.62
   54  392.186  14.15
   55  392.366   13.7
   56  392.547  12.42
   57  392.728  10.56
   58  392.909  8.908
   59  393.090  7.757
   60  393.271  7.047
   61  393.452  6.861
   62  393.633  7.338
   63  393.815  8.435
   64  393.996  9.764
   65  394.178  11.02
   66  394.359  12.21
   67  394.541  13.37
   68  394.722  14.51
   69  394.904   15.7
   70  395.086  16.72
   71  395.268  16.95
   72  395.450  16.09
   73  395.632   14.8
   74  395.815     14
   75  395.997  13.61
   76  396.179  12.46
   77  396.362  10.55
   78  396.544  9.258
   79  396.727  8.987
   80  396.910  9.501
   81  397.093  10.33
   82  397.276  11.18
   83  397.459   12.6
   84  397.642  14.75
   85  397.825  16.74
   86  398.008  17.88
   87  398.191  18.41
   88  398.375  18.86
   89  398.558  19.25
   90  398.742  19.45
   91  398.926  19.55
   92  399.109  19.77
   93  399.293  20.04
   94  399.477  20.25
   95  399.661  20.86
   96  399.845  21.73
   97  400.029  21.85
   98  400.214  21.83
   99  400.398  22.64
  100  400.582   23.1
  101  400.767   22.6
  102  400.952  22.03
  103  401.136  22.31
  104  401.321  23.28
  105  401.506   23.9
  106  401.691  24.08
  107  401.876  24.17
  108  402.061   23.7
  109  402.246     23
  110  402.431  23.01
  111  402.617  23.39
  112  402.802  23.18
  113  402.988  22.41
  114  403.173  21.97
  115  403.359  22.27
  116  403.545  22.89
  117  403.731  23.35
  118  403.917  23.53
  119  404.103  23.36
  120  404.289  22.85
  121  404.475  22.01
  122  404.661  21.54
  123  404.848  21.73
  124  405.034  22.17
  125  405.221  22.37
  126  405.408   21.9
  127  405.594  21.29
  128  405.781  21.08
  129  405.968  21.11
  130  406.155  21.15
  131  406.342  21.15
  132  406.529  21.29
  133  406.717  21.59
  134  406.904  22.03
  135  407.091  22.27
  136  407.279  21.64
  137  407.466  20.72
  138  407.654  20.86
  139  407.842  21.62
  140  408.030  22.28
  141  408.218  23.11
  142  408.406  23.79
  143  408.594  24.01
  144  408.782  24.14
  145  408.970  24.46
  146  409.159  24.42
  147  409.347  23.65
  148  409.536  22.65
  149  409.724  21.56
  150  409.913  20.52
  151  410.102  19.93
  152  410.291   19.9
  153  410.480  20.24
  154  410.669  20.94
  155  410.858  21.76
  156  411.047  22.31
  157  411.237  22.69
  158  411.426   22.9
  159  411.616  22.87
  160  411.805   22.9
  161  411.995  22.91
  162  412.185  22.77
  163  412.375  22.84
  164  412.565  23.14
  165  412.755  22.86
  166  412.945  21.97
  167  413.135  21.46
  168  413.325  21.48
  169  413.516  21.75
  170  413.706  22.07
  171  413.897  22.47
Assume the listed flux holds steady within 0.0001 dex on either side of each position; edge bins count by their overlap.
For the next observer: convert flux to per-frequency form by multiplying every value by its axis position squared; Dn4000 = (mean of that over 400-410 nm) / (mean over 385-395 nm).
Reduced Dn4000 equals 1.92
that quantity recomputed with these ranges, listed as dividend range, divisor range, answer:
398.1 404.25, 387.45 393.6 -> 1.76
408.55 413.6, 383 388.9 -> 2.33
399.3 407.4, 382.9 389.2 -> 2.23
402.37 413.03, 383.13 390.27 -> 2.13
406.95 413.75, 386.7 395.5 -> 1.87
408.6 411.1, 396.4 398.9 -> 1.62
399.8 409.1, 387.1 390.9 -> 1.82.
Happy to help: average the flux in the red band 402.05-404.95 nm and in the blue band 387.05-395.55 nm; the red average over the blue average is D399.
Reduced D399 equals 1.73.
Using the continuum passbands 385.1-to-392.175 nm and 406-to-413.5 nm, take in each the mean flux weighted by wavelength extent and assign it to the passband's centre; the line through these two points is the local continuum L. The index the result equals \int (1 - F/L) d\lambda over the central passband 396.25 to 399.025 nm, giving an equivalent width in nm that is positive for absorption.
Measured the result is 0.44 nm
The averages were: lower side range 13.4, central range 14.5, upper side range 22.2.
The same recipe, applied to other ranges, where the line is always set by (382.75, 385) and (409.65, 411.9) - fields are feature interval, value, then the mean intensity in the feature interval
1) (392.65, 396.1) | 0.533 nm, 11.9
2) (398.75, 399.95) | -0.299 nm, 20.3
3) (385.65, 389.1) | -0.352 nm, 11.8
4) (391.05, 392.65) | -0.329 nm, 15.4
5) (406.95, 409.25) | -0.277 nm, 22.8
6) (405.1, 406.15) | -0.130 nm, 21.5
